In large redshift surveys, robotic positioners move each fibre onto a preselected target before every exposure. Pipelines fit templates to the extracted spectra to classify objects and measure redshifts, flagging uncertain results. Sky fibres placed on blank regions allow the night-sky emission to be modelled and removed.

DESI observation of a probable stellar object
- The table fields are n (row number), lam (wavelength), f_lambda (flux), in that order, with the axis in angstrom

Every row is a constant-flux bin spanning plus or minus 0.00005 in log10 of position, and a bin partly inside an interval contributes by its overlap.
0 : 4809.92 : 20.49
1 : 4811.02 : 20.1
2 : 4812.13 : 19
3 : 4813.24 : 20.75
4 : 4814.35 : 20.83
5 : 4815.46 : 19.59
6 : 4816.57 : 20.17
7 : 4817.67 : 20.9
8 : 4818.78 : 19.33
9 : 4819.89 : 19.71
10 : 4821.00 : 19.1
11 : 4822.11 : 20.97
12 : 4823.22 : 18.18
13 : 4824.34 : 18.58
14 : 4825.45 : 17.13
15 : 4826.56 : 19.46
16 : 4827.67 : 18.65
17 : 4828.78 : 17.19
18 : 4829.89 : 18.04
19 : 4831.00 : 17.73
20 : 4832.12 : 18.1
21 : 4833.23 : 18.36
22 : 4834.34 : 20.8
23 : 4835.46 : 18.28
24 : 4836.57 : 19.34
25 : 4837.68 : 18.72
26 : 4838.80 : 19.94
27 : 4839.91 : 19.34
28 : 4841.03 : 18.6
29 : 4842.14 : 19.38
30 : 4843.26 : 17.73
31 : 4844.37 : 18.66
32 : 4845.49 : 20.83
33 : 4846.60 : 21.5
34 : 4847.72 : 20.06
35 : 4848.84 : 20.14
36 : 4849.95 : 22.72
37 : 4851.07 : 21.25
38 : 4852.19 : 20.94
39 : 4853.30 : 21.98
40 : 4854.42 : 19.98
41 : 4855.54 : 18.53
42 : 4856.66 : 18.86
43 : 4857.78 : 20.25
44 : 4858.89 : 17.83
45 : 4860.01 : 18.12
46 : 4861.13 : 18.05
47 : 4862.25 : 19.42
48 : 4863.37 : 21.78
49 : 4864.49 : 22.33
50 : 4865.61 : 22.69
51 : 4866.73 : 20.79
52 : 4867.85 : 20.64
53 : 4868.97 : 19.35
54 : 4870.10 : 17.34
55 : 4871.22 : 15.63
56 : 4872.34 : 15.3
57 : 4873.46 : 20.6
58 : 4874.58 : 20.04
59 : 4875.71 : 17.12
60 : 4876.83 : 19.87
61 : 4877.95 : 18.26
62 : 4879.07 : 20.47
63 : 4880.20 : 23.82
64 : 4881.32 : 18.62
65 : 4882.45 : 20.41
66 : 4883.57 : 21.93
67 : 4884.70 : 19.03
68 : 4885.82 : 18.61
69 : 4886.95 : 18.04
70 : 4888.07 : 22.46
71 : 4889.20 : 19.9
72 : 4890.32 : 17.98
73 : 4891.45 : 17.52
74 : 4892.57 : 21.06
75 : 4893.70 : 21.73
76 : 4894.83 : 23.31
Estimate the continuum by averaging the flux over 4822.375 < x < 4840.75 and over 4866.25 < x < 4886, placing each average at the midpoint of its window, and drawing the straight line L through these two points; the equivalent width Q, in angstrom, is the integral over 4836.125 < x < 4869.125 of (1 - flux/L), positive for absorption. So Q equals -1.8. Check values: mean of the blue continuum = 18.6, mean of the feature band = 20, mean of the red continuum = 19.3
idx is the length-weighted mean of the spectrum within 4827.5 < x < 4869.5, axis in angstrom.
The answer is 19.7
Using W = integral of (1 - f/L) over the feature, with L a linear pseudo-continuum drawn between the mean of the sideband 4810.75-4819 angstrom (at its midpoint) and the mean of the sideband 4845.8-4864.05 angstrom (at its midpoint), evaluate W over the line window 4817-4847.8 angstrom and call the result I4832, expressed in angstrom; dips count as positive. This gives 1.6 angstrom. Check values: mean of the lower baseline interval 20.1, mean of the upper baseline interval 20.1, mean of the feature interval 19.1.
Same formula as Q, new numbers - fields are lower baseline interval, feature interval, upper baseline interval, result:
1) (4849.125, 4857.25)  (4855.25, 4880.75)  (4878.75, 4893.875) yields 1.1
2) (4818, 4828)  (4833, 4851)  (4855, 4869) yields -0.2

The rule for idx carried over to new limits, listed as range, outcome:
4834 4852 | 19.8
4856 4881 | 19.5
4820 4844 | 18.8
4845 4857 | 20.6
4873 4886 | 19.9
